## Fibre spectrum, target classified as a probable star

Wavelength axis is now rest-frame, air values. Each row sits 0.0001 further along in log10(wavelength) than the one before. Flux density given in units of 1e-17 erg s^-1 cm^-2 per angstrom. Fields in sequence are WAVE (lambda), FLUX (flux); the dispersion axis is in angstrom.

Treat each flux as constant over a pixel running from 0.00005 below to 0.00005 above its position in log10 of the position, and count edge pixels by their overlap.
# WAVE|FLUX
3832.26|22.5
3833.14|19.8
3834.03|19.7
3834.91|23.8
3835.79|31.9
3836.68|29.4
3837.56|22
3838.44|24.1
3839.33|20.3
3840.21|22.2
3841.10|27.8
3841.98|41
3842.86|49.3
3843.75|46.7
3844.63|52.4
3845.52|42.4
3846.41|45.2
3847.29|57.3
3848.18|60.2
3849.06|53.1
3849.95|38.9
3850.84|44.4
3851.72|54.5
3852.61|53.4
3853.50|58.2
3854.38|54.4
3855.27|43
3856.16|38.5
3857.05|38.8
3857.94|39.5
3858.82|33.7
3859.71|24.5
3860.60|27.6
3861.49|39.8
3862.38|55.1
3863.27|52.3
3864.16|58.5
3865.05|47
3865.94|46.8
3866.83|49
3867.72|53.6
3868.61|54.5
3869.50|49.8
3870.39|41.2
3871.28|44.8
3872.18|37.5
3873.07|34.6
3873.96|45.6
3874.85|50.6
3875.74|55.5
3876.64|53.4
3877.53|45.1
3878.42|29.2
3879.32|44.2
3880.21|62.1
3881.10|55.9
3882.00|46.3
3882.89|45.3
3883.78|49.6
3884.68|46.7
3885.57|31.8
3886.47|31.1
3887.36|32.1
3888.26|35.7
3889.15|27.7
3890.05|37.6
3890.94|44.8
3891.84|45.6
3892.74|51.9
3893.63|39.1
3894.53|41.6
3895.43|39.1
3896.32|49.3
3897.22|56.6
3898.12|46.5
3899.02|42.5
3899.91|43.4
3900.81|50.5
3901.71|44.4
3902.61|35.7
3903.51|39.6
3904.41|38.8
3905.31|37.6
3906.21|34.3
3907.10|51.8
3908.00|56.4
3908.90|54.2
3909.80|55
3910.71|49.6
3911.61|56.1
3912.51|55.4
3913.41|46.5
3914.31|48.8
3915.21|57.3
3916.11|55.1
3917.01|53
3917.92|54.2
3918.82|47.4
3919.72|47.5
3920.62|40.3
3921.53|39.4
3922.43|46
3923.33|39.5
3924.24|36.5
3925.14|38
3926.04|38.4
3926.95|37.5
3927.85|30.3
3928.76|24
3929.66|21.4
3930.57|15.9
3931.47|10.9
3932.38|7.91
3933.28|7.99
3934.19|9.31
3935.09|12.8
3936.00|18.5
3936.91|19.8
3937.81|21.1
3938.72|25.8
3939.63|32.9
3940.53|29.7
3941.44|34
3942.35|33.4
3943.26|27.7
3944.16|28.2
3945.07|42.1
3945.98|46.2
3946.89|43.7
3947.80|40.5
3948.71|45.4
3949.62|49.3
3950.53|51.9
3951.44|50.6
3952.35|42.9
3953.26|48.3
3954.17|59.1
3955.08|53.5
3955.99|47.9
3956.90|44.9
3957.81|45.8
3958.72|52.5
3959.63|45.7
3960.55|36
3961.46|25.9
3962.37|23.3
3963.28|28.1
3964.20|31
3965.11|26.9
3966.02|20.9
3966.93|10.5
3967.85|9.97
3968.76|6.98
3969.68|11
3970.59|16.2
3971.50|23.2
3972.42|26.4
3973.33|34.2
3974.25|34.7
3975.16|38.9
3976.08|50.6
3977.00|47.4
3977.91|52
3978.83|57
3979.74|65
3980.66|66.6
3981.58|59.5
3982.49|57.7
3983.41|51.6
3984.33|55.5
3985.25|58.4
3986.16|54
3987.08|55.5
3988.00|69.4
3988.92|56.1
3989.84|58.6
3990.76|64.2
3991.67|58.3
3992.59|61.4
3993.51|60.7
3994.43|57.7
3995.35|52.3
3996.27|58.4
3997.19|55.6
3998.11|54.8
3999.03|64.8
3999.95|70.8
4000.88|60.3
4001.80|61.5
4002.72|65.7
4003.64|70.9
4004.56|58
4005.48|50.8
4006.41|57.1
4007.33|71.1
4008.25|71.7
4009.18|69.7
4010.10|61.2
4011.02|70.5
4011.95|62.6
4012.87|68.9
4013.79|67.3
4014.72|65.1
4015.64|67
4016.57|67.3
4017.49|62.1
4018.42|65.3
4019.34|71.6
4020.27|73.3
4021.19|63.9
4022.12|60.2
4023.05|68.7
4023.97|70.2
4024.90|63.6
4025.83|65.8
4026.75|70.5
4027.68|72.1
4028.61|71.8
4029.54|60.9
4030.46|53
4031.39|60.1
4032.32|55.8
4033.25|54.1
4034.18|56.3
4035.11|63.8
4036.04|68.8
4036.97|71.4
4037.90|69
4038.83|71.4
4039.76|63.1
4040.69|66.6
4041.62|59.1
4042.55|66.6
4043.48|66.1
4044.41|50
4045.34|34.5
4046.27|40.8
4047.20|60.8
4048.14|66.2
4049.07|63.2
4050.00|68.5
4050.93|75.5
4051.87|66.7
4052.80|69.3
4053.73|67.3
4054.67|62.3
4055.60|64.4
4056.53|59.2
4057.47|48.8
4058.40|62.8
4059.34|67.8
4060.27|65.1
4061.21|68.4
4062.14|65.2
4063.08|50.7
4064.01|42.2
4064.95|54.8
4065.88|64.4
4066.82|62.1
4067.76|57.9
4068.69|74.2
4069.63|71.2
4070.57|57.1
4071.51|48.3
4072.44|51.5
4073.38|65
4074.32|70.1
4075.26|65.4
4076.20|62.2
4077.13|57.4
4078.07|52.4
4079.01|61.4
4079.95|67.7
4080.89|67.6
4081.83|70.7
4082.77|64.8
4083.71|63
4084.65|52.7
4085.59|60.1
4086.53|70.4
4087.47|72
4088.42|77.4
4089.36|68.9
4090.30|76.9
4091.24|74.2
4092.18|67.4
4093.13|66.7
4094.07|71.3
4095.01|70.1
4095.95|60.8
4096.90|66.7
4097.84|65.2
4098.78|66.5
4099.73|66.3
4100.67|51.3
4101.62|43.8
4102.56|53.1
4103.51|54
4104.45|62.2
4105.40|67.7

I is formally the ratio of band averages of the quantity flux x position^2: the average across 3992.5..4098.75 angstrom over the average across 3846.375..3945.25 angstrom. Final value 1.7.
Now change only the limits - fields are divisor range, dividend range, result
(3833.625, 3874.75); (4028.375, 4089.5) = 1.64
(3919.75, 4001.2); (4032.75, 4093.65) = 1.64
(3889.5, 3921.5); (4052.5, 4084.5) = 1.43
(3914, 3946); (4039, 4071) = 2.01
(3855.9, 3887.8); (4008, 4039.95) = 1.60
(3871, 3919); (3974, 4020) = 1.40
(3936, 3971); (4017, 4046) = 1.92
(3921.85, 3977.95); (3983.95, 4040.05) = 2.02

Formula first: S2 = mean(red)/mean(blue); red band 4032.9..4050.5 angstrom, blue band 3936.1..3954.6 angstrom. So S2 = 1.6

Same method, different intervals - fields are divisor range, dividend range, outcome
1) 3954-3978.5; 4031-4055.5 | 1.87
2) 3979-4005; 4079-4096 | 1.13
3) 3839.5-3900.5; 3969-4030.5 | 1.31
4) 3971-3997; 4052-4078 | 1.16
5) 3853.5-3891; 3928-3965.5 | 0.76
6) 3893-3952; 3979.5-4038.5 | 1.62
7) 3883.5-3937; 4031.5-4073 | 1.56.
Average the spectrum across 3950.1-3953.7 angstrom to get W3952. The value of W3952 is 48.4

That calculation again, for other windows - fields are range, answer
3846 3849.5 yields 54.2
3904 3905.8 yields 38.1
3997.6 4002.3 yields 62.3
